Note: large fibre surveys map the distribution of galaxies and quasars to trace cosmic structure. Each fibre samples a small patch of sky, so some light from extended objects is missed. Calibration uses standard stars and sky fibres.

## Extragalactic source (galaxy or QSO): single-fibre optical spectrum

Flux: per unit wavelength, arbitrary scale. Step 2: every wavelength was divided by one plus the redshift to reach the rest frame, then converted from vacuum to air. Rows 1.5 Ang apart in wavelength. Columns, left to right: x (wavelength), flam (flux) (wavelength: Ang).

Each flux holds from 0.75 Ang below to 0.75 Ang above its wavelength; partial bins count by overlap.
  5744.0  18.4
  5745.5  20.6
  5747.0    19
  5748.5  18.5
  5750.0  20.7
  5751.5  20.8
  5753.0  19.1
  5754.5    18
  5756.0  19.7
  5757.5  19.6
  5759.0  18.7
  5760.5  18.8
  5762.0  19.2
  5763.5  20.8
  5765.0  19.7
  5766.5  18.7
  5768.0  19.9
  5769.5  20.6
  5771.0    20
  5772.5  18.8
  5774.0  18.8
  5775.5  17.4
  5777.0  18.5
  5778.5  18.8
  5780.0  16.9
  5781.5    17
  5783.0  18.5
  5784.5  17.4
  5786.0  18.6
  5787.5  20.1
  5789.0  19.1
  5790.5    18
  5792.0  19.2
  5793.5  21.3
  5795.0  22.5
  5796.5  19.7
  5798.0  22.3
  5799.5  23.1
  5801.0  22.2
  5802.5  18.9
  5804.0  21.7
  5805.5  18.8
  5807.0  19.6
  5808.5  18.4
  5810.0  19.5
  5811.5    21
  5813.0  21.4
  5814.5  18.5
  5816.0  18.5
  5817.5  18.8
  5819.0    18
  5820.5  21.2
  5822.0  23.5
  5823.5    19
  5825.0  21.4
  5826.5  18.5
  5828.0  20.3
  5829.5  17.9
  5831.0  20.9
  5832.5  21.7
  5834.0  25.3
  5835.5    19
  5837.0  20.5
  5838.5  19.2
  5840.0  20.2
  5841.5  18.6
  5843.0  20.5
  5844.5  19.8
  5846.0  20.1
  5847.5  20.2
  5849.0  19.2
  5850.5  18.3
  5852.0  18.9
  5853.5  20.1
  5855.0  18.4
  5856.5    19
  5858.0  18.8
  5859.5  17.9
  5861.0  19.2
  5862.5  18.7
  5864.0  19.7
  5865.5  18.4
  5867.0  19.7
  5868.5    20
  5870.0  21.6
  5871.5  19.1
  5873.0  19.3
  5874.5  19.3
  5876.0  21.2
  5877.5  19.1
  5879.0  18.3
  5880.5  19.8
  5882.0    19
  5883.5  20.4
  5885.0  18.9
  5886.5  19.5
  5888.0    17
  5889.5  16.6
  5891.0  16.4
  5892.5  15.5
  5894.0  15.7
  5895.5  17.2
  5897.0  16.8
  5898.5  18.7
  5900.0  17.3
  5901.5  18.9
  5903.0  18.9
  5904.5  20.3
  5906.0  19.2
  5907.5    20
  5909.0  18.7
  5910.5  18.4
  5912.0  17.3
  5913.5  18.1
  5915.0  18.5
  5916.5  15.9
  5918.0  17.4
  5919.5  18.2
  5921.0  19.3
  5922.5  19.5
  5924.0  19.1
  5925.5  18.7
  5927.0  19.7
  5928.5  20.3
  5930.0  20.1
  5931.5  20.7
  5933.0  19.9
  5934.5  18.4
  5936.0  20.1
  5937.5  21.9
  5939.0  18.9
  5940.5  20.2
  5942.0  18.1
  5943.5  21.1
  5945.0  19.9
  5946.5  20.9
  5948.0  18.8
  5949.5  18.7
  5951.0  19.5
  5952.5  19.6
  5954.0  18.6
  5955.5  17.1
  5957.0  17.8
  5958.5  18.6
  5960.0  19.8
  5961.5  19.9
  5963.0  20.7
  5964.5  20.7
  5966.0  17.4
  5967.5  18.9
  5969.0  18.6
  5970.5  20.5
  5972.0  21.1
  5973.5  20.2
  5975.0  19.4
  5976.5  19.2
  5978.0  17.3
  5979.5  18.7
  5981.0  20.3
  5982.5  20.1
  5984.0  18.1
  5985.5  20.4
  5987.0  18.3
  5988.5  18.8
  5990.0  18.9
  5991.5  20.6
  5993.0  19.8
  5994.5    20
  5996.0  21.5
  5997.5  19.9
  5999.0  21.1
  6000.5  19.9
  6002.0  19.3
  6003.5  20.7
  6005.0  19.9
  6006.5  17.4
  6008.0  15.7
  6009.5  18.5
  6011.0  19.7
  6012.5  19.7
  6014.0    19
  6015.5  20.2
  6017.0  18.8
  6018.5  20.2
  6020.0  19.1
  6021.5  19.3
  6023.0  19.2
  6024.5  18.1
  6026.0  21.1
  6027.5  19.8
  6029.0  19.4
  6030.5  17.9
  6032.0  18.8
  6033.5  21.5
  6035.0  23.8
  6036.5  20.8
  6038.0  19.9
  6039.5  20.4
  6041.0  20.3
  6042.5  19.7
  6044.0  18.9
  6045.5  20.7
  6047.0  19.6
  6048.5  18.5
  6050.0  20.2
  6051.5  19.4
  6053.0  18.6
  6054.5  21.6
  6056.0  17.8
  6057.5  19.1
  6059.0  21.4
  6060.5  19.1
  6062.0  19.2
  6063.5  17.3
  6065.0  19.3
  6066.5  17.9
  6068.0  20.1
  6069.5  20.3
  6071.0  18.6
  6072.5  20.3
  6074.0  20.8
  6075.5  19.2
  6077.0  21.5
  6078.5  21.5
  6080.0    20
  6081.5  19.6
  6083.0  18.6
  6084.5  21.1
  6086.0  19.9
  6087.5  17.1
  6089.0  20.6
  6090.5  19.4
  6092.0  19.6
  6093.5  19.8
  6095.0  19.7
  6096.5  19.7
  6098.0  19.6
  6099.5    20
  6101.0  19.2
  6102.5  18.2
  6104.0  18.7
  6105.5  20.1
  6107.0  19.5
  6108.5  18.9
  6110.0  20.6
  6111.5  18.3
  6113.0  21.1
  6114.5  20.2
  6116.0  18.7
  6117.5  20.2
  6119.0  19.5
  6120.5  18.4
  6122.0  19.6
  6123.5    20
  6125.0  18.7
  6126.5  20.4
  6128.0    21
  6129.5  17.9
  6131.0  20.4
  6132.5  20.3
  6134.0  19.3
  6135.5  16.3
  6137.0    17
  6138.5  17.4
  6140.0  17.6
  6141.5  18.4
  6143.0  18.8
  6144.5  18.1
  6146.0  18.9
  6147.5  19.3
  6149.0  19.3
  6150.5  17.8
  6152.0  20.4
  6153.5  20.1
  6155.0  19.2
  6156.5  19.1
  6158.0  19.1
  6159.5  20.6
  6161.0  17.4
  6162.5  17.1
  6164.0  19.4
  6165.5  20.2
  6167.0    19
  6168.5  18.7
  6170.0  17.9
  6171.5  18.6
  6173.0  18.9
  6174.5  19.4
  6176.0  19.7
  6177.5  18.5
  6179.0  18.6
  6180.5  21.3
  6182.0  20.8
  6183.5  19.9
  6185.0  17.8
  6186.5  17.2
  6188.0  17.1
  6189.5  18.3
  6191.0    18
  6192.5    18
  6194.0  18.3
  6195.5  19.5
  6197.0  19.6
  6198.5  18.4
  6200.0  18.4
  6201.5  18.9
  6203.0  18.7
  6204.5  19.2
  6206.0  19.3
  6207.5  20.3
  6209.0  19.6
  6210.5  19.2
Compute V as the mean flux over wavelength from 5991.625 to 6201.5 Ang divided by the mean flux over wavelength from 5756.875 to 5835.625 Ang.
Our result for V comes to 0.98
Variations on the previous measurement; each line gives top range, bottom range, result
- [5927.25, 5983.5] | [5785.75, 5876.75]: 0.98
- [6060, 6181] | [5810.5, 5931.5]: 1.00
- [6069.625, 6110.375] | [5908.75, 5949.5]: 1.03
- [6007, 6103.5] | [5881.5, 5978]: 1.04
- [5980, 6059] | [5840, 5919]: 1.05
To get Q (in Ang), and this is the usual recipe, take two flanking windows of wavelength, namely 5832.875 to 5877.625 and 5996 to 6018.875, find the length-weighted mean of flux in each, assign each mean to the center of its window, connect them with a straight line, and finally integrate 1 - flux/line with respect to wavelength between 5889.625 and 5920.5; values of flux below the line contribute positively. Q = 2.71 Ang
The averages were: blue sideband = 19.7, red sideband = 19.4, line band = 17.9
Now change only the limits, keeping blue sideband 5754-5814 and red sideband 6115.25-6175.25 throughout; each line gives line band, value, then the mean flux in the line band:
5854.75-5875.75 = 0.1 Ang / 19.3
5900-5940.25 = 0.5 Ang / 19.1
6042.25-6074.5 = -0.6 Ang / 19.5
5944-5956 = 0.0 Ang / 19.2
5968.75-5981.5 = -0.2 Ang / 19.5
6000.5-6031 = 0.0 Ang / 19.2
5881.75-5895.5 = 1.3 Ang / 17.6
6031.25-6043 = -0.9 Ang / 20.7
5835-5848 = -0.2 Ang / 19.8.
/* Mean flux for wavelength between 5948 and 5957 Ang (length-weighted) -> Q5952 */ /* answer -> 18.6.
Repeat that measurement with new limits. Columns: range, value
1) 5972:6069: 19.5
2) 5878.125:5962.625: 18.8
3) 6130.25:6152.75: 18.6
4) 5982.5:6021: 19.4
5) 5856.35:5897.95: 18.6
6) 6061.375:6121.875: 19.6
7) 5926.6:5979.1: 19.5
